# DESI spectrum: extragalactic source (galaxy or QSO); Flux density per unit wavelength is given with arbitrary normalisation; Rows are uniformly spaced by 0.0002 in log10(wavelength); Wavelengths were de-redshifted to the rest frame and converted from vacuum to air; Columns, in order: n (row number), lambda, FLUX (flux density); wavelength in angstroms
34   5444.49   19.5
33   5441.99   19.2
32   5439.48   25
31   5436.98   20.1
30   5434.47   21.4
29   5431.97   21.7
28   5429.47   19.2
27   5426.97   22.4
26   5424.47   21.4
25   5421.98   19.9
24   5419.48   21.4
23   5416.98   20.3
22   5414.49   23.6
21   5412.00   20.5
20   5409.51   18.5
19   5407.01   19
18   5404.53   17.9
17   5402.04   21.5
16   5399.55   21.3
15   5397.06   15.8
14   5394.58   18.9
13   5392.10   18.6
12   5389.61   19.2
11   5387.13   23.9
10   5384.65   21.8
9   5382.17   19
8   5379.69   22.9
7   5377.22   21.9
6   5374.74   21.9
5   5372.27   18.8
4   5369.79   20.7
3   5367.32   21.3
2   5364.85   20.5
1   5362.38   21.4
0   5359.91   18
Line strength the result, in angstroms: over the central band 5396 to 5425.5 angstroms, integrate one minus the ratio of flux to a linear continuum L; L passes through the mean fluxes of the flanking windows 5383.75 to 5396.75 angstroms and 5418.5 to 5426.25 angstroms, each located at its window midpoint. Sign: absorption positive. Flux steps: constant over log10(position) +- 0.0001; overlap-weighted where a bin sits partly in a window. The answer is 0.8 angstroms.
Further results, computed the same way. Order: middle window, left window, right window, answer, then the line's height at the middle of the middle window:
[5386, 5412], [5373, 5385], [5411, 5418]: 2.4 angstroms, 21.5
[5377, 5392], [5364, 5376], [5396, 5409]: -0.9 angstroms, 20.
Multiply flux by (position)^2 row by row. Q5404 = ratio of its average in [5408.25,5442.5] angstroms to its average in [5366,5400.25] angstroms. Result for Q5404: 1.05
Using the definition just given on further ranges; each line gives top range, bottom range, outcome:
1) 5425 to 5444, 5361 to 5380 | 1.03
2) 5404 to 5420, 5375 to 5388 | 0.94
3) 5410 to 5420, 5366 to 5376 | 1.04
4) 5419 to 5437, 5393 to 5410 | 1.11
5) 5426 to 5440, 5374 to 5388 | 1.00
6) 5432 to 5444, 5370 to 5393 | 1.04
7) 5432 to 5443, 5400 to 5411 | 1.12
